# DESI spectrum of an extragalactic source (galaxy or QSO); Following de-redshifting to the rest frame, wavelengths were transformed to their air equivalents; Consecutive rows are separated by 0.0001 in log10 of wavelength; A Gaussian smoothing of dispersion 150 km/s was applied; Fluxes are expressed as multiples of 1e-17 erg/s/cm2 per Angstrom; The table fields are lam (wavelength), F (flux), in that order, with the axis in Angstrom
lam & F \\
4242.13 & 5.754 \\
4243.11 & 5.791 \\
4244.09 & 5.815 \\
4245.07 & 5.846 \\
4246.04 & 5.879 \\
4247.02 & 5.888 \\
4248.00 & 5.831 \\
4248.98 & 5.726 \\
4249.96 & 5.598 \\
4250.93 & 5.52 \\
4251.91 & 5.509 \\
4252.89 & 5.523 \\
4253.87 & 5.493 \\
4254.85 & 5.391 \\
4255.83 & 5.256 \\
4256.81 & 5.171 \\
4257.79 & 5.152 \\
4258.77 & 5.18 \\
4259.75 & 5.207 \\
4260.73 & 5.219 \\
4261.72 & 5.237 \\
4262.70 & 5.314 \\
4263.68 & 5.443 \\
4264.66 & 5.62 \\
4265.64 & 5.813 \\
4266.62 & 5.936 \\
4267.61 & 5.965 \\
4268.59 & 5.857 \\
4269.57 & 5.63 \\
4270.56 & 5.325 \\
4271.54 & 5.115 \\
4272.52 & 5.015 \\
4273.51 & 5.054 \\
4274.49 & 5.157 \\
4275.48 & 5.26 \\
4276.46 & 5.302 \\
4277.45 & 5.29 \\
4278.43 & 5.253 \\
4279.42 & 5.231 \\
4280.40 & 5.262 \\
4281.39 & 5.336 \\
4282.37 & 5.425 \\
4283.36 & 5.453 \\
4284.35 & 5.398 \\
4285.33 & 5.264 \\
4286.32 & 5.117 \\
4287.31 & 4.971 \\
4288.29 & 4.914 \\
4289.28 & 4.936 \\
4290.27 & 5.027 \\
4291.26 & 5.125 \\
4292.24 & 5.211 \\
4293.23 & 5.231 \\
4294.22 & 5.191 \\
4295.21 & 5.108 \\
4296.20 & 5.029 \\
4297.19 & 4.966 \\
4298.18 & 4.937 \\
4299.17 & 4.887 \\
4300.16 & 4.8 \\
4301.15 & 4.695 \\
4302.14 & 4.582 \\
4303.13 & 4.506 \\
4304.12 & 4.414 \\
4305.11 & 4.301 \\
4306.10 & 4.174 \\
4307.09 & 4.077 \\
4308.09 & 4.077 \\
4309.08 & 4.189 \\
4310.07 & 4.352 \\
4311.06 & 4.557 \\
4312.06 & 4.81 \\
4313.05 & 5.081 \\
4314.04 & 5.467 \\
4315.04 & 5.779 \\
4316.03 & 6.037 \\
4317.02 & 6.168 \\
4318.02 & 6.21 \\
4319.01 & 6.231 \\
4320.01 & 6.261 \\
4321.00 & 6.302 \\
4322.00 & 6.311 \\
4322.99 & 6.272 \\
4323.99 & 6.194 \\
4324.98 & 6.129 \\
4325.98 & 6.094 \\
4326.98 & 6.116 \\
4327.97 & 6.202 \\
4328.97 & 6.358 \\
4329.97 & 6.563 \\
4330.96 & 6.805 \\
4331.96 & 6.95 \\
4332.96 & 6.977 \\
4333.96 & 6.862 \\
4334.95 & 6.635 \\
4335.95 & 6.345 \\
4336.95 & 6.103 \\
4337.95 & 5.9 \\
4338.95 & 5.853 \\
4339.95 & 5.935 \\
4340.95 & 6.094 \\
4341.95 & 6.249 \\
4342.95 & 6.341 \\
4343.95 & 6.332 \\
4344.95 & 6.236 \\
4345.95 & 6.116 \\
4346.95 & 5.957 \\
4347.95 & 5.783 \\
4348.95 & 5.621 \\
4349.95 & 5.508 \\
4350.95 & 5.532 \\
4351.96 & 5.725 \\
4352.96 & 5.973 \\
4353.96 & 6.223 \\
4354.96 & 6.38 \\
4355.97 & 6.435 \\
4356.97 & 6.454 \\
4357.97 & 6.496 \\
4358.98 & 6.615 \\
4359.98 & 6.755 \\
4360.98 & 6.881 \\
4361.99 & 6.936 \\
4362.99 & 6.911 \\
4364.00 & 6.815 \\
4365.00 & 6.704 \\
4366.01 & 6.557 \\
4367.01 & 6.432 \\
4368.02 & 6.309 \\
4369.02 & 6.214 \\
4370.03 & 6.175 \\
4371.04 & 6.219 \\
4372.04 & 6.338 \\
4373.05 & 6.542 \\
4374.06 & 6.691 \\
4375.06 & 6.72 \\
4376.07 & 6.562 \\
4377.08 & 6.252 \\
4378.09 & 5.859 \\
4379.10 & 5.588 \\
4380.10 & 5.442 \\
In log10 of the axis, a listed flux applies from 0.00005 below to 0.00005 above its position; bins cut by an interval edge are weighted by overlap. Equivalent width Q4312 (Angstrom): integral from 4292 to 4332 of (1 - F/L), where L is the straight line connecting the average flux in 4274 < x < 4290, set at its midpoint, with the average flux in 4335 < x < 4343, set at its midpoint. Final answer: 2.21 Angstrom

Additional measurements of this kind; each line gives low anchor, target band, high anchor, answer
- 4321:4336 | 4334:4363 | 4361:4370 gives 1.4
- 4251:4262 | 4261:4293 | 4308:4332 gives 0.9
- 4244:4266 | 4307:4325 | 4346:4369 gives 1.4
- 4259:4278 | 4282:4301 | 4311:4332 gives 2.0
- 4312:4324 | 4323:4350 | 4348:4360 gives -0.9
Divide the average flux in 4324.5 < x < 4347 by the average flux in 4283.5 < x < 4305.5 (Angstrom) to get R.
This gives 1.3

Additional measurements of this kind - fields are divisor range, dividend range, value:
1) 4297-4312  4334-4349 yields 1.36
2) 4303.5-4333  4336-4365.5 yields 1.11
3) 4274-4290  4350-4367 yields 1.23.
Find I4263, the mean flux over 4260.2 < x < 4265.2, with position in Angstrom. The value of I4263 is 5.37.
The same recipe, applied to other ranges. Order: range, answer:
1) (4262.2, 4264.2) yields 5.39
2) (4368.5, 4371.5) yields 6.2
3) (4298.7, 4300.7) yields 4.84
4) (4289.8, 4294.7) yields 5.16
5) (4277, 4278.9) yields 5.29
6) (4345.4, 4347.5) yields 6.04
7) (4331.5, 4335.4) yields 6.86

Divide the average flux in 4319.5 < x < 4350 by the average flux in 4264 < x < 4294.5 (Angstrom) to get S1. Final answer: 1.2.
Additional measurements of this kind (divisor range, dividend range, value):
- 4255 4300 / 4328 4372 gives 1.20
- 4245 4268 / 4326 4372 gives 1.14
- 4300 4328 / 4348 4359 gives 1.14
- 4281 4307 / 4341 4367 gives 1.27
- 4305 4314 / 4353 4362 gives 1.46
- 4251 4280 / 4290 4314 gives 0.88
